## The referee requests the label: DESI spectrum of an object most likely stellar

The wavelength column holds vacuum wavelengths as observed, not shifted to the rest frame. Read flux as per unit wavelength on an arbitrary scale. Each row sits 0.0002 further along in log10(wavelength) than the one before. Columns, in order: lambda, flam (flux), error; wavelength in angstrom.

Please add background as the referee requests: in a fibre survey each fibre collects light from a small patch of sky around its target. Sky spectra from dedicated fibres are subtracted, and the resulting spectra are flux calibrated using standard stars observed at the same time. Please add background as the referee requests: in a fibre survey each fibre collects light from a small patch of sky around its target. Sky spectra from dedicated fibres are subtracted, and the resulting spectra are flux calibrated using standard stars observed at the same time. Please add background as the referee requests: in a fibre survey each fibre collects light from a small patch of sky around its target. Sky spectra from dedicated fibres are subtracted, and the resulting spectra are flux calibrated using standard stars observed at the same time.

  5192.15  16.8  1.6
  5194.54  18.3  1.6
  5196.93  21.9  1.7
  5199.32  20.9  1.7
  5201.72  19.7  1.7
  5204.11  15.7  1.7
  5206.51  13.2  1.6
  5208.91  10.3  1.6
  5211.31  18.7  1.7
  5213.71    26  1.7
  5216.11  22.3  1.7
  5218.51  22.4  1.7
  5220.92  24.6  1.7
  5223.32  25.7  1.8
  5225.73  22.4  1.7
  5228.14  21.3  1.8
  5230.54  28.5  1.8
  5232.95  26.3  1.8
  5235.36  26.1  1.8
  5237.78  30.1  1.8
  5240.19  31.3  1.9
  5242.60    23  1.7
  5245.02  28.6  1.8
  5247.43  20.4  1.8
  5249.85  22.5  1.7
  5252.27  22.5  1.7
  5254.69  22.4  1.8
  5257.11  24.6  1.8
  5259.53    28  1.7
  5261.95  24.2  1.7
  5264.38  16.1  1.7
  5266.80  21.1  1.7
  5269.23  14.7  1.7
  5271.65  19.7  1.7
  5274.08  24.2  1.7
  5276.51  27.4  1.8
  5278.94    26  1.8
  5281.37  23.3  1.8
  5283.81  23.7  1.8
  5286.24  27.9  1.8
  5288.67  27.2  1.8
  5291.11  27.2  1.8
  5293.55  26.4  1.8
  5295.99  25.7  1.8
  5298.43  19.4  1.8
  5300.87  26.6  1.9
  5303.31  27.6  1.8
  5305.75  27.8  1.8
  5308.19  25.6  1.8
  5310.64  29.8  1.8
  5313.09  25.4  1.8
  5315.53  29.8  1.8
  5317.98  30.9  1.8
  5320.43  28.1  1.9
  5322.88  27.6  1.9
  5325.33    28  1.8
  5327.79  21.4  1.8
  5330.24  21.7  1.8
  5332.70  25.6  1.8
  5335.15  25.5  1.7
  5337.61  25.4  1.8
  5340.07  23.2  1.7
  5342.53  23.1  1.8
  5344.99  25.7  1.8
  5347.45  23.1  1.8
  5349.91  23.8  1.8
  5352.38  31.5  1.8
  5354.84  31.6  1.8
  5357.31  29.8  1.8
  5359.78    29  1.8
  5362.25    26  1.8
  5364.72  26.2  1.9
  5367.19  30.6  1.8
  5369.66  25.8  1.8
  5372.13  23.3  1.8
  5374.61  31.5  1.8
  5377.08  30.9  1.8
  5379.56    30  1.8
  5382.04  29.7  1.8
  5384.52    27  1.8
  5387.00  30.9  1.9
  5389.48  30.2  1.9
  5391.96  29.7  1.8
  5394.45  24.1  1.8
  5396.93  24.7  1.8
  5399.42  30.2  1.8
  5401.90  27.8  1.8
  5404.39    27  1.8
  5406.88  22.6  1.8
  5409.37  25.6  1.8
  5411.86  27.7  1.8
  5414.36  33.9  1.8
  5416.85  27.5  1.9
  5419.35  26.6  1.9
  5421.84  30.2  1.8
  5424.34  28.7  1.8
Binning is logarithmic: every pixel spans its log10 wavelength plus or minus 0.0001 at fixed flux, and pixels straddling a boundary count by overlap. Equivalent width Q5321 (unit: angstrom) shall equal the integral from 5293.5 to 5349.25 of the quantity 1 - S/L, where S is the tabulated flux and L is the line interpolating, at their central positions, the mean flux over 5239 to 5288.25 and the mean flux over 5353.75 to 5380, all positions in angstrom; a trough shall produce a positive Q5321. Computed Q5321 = 1.2 angstrom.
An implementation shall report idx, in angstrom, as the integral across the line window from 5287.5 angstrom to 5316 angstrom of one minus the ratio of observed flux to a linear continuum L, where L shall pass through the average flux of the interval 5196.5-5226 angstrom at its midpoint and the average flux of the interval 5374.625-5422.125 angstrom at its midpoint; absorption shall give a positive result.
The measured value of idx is -2.78 angstrom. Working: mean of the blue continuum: 20.2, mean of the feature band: 26.5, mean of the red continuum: 28.3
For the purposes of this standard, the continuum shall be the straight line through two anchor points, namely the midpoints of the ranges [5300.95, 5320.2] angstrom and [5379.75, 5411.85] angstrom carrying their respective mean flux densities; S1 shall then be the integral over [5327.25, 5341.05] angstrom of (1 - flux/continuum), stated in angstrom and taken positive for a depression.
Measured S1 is 2.0 angstrom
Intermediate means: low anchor 28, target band 23.9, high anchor 27.6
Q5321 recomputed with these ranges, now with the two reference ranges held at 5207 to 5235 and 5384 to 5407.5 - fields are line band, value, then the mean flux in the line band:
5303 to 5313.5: -1.0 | 27.3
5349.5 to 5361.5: -1.4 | 29.4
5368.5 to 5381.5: -0.7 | 28.4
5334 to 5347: 0.7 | 24.5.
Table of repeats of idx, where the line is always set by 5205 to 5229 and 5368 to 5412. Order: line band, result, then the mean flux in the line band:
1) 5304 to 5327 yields -3.08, 28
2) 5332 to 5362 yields -0.53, 26.4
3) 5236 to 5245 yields -2.70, 28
